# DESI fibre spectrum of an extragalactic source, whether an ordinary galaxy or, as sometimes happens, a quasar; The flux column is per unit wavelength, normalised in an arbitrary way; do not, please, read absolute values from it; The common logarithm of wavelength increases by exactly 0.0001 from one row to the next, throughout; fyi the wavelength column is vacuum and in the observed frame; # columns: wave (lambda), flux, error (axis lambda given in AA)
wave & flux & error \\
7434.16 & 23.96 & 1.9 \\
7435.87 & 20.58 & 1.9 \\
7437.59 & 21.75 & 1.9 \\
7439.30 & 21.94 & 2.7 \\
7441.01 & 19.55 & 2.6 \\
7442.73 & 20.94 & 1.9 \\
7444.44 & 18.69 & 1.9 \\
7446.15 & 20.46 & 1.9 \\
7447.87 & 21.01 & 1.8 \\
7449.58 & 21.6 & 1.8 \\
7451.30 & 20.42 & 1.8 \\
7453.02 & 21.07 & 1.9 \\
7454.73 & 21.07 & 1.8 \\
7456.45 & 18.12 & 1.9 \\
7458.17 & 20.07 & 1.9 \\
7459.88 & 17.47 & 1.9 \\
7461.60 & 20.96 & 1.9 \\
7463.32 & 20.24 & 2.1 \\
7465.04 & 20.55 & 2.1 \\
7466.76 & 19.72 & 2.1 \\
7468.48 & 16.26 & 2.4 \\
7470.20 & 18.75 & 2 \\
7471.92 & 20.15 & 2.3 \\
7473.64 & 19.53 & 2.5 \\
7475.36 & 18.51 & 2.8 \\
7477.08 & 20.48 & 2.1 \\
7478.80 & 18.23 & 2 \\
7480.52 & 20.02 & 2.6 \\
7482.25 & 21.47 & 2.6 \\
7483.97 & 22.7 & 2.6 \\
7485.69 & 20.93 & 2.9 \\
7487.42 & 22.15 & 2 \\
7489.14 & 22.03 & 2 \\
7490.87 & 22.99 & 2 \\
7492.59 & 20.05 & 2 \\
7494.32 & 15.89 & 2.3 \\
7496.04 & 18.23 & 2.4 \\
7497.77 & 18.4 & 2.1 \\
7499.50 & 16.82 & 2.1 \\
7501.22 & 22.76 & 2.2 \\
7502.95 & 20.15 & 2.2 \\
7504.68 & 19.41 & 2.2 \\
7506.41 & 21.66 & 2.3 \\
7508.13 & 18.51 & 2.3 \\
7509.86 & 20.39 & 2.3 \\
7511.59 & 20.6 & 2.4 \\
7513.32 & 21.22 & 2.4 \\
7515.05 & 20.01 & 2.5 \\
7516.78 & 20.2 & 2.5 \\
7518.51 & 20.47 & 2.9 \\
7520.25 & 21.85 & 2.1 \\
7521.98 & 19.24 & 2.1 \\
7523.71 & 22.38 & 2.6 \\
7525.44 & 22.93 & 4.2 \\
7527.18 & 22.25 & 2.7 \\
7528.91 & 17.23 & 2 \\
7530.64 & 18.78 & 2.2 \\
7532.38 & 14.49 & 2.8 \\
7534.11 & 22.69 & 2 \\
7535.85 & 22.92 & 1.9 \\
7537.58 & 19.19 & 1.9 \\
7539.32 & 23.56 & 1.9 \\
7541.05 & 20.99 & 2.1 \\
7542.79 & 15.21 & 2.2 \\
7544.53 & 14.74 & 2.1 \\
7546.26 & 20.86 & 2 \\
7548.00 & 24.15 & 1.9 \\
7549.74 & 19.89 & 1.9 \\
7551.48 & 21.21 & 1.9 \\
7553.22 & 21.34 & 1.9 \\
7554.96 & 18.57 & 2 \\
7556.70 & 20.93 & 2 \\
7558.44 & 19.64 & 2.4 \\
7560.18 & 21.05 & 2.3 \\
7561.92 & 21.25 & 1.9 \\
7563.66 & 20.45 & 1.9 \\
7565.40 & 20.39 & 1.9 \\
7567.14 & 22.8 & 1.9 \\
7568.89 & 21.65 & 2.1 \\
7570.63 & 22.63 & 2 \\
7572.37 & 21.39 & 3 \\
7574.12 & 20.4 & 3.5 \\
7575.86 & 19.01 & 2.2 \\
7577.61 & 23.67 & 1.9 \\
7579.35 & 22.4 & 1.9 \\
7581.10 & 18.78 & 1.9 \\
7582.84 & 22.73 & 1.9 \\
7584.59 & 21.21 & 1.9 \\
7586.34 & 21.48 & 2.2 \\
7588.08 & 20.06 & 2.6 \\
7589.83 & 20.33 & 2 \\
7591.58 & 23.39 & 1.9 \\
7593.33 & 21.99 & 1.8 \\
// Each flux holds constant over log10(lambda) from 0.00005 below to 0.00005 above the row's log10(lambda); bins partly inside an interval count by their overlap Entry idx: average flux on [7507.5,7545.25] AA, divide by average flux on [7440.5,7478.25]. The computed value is 1.0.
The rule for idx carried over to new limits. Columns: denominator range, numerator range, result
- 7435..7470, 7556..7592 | 1.05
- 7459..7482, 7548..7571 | 1.08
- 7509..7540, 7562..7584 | 1.04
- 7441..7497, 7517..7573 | 1.03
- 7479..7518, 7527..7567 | 0.99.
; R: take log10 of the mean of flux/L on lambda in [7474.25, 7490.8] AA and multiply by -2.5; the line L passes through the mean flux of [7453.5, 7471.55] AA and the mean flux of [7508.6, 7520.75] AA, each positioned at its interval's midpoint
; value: -0.052 mag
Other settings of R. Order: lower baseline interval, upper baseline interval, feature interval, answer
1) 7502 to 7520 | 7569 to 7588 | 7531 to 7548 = 0.06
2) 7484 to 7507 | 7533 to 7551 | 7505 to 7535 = 0.00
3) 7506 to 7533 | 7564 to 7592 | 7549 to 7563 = 0.02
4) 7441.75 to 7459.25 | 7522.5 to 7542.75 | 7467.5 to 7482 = 0.07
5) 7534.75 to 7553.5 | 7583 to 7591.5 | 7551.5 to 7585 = -0.01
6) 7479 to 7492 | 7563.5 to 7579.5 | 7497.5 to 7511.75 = 0.09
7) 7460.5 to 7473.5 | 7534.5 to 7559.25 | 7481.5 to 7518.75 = -0.03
